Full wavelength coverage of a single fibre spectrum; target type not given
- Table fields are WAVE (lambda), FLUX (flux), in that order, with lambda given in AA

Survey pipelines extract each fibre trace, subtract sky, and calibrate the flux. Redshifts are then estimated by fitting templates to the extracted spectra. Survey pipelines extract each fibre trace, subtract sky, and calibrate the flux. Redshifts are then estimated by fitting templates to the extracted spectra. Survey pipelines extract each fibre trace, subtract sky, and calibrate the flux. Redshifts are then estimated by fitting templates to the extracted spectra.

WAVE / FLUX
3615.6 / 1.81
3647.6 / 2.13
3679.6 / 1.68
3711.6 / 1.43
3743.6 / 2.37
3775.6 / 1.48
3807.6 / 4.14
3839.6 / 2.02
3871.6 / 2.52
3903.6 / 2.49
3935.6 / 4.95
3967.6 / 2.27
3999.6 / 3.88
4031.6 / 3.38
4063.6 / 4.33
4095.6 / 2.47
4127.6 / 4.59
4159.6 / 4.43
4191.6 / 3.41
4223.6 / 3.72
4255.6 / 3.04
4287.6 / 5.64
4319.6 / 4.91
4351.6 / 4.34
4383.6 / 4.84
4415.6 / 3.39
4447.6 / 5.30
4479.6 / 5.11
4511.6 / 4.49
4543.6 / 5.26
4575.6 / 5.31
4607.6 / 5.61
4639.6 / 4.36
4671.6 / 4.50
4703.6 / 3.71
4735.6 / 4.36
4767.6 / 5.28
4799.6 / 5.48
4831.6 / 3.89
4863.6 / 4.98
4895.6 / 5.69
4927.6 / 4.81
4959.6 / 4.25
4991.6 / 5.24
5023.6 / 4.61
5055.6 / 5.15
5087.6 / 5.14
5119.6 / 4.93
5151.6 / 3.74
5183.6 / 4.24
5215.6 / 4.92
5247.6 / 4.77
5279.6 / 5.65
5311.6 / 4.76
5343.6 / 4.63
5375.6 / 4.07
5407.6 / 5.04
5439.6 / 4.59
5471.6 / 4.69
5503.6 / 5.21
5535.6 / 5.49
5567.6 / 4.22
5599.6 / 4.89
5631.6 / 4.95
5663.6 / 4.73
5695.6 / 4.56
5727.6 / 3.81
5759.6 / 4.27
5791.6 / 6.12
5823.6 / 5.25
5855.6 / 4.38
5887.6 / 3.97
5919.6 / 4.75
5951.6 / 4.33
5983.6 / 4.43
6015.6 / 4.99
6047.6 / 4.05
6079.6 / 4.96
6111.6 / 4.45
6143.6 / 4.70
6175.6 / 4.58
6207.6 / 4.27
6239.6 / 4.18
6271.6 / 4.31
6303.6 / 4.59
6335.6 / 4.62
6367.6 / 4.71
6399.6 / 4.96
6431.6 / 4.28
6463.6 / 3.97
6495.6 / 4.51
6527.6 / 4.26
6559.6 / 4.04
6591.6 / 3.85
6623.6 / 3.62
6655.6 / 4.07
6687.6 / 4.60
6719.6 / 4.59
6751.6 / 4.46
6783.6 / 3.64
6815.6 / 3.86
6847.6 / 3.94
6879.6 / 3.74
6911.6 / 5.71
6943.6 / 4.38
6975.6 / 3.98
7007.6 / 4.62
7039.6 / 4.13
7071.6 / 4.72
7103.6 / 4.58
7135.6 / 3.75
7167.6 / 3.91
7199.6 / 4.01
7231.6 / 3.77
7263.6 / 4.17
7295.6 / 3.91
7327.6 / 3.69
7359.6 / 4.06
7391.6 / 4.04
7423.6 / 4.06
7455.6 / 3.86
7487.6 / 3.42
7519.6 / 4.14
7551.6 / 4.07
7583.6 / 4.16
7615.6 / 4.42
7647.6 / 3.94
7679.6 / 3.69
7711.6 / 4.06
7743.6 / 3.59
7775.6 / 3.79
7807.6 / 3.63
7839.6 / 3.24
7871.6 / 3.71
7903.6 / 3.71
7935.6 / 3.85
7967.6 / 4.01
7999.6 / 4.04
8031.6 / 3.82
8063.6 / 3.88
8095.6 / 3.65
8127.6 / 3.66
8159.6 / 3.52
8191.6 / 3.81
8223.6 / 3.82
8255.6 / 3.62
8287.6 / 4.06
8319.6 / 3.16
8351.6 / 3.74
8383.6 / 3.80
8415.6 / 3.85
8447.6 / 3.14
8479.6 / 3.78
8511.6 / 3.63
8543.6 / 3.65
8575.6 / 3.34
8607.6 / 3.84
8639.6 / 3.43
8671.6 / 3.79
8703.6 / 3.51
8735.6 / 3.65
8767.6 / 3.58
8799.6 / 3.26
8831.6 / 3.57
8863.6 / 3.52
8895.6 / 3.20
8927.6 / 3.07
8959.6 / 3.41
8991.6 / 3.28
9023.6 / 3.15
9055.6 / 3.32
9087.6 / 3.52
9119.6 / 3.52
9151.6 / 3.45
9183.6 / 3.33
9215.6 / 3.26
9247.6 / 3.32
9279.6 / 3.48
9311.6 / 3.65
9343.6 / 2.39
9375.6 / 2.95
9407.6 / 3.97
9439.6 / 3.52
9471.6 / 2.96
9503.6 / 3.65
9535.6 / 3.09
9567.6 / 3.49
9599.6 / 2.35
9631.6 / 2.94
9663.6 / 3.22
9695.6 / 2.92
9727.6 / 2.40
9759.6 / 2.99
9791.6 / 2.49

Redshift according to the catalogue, 0.05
